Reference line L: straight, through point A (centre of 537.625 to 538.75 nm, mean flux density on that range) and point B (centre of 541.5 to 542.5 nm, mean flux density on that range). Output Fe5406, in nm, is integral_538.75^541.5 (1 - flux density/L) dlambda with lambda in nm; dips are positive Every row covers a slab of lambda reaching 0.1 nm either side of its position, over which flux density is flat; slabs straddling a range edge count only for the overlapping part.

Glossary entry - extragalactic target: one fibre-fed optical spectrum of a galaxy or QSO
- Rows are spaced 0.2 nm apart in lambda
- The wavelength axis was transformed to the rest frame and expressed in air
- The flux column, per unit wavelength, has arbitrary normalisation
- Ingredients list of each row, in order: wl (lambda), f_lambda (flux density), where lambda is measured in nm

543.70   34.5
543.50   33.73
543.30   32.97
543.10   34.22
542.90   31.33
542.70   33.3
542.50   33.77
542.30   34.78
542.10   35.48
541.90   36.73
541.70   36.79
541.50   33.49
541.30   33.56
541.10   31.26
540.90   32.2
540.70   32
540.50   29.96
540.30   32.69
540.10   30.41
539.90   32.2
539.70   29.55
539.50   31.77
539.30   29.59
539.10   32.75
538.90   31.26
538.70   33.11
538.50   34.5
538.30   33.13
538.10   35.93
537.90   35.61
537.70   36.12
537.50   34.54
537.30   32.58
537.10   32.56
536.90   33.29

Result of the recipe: 0.28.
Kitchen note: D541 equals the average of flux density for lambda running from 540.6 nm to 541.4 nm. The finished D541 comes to 32.3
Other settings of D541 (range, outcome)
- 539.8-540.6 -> 31.3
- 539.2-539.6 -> 30.7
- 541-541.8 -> 33.8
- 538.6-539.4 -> 31.7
